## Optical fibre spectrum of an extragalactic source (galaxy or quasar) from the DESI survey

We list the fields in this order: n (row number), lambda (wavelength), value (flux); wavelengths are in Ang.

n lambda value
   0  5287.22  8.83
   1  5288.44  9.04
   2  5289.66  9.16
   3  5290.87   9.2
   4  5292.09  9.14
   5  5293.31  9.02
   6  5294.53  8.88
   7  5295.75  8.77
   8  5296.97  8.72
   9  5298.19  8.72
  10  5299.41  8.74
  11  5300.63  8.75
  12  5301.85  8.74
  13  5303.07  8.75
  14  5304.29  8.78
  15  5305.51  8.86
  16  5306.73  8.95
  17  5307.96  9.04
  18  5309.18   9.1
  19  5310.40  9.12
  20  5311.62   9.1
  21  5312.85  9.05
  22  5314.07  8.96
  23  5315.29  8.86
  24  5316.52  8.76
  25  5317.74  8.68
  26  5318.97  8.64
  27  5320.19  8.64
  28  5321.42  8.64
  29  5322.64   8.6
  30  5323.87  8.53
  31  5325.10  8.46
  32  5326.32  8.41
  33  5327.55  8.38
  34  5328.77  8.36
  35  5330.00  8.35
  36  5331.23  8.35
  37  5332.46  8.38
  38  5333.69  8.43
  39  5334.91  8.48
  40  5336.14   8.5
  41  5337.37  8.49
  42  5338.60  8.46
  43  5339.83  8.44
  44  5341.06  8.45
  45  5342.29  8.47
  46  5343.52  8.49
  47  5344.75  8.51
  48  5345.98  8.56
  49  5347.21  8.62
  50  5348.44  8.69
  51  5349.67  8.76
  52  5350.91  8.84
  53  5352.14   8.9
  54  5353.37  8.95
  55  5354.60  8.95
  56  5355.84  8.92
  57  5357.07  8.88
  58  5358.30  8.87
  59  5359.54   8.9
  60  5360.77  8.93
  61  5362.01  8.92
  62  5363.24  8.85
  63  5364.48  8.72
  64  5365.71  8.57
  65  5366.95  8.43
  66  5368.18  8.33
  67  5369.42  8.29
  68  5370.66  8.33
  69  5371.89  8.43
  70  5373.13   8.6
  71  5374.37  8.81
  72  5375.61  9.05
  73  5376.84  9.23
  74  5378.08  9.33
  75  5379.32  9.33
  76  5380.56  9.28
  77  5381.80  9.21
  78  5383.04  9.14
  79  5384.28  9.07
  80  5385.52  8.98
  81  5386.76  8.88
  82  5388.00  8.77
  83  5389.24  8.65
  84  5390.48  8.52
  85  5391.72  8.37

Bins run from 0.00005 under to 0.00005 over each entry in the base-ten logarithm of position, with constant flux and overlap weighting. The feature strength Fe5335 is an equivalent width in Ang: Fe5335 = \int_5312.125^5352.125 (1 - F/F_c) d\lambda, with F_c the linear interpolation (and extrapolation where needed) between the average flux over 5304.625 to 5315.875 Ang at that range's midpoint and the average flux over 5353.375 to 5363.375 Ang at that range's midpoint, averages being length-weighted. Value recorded 1.7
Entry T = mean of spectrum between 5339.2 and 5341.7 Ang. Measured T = 8.44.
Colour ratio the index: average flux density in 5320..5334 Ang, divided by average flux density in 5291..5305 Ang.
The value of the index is 1.0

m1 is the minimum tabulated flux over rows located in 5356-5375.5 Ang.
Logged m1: 8.29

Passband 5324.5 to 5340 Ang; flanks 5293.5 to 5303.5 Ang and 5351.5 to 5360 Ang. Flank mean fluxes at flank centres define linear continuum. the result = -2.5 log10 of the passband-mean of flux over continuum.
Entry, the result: 0.05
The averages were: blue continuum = 8.77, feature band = 8.42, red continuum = 8.91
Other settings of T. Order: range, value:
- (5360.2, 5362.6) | 8.9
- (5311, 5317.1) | 8.94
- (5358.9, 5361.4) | 8.89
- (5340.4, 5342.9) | 8.46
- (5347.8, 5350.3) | 8.71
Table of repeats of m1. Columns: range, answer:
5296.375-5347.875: 8.35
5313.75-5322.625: 8.64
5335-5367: 8.43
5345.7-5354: 8.56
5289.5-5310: 8.72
